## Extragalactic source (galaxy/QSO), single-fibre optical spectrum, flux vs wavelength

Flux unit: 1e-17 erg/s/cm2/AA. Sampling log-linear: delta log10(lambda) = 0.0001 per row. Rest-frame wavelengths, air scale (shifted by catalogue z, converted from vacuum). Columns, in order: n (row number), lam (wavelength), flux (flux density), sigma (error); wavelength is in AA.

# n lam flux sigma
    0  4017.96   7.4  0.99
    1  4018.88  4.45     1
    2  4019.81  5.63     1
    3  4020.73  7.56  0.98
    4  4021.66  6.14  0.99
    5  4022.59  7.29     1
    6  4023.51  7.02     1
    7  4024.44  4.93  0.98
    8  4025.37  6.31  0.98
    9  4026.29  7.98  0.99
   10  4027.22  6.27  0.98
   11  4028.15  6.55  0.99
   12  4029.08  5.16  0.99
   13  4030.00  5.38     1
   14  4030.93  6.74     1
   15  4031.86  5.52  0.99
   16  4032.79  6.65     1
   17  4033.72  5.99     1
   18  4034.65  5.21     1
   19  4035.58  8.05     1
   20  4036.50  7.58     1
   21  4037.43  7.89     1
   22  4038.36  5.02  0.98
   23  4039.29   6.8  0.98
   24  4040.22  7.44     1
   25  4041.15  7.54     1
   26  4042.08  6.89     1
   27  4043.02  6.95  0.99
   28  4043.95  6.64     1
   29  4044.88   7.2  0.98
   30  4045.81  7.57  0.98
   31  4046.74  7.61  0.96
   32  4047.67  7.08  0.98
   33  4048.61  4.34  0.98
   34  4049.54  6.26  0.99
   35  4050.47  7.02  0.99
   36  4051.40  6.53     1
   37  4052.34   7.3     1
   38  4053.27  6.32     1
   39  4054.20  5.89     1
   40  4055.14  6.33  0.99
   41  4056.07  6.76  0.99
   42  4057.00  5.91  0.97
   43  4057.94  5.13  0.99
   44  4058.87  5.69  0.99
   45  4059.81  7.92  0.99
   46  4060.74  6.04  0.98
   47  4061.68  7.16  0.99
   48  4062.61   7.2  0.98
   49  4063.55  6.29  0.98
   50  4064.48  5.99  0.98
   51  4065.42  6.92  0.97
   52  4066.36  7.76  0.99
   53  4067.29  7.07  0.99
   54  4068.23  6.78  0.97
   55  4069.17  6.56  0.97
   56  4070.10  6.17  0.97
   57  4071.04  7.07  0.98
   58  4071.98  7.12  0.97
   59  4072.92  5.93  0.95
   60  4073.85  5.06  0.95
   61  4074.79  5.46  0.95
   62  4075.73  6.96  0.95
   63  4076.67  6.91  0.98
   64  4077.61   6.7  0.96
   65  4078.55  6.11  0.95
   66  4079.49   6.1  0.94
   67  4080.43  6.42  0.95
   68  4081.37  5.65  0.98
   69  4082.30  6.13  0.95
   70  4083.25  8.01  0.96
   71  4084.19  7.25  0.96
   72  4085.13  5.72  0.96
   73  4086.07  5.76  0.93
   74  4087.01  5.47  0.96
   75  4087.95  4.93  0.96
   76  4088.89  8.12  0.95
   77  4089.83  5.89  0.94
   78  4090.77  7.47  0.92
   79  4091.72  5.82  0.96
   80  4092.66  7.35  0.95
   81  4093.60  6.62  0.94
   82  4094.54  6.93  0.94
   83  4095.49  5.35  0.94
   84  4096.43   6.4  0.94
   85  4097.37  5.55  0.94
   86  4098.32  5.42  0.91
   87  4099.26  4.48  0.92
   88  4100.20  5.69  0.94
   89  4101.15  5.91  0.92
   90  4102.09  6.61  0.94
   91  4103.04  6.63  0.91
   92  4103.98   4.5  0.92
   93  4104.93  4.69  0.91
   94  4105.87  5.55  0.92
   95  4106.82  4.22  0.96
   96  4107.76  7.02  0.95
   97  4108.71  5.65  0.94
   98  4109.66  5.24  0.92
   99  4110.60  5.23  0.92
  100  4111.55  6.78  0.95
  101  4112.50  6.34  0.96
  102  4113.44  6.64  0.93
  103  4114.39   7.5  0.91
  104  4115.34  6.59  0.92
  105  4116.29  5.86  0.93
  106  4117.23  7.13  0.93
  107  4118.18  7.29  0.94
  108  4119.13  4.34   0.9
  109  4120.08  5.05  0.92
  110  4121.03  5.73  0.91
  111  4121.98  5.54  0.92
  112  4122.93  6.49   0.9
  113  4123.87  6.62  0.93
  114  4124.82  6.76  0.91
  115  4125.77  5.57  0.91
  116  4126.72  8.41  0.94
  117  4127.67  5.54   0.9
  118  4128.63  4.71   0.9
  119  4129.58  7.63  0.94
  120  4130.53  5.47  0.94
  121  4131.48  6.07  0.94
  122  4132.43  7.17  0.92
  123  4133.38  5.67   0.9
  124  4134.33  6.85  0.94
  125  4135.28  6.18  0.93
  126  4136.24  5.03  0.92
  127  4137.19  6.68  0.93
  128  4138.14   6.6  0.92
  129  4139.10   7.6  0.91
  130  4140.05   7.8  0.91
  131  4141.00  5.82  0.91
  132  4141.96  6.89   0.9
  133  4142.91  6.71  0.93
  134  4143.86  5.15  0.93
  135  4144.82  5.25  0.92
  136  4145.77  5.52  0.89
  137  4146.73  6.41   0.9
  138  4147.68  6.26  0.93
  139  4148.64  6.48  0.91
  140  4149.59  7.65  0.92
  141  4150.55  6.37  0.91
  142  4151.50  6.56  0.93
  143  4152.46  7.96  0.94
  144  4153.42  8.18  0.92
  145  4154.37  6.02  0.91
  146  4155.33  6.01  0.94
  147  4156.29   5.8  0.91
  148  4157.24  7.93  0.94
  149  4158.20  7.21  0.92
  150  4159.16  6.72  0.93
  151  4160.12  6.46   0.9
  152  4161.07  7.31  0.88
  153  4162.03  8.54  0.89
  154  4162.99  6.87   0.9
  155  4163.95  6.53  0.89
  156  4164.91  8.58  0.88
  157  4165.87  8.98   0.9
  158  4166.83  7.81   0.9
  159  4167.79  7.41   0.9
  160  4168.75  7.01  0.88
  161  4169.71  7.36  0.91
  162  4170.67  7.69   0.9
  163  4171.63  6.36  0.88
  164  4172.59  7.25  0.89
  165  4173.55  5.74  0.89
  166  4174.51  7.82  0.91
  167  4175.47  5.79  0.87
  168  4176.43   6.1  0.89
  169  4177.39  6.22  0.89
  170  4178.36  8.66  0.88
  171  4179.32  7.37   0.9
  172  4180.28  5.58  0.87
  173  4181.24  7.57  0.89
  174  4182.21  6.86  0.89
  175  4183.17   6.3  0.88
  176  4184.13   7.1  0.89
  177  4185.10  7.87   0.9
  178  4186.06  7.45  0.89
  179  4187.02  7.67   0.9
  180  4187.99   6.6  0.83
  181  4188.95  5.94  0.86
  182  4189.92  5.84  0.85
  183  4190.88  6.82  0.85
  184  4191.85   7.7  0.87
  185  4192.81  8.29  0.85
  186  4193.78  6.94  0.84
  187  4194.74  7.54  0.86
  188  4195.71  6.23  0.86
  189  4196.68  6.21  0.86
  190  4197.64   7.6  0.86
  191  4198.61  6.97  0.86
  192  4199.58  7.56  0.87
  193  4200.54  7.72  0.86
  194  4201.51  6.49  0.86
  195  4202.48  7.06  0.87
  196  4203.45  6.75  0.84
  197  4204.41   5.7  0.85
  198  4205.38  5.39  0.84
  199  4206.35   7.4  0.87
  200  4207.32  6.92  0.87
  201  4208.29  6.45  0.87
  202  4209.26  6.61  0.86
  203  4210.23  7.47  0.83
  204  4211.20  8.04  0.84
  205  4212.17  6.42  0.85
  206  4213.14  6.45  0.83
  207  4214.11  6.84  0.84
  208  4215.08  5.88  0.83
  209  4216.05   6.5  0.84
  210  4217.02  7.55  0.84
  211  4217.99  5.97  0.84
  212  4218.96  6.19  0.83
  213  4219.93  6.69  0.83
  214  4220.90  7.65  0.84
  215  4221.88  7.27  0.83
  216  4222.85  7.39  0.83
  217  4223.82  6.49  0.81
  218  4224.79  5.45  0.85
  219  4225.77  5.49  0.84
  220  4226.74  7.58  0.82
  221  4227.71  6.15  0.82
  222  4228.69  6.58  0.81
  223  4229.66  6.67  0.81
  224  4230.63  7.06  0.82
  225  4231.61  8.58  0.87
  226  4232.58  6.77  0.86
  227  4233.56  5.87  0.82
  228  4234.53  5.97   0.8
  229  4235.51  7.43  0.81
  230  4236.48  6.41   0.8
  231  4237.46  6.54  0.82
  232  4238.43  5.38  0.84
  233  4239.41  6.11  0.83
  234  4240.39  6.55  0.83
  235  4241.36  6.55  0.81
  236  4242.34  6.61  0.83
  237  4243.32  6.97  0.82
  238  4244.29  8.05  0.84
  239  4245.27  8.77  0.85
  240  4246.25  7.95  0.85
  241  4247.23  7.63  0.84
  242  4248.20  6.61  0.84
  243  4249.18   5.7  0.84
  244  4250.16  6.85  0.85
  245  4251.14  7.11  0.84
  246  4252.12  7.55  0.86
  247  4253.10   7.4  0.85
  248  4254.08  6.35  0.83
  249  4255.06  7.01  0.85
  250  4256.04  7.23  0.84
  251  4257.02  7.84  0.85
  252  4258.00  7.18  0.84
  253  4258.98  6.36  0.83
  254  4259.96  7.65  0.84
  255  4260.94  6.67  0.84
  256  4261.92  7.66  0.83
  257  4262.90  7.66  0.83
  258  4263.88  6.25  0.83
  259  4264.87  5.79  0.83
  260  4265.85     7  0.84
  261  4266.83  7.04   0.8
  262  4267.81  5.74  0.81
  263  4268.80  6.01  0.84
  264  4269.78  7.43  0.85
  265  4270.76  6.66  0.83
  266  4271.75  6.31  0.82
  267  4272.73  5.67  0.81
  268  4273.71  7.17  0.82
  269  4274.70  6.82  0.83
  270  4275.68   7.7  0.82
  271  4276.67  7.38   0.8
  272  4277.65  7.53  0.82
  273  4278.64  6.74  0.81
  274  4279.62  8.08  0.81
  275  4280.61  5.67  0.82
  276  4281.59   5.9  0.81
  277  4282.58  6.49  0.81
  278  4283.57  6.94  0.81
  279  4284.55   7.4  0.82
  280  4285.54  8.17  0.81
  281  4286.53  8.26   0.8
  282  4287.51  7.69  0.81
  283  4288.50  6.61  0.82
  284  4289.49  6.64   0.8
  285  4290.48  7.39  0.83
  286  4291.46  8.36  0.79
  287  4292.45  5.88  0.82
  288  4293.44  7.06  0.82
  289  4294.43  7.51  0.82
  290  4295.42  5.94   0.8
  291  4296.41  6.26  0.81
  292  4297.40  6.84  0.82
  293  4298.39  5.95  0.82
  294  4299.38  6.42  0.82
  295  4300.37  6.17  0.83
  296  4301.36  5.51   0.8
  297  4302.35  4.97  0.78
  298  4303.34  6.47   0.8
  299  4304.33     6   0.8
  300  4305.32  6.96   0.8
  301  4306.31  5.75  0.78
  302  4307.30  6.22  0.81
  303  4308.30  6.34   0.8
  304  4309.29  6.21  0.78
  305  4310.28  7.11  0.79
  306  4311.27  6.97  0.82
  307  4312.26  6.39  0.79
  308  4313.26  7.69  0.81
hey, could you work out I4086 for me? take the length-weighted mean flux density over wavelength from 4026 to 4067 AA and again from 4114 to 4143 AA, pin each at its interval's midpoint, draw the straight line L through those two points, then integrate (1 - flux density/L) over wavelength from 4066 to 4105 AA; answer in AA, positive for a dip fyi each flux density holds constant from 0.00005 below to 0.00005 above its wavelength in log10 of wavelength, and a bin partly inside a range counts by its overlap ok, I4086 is 1.34 AA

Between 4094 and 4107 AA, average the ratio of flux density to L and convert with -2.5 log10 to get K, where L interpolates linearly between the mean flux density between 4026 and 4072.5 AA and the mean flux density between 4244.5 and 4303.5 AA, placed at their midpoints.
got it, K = 0.191 mag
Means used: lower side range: 6.62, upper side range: 6.89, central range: 5.6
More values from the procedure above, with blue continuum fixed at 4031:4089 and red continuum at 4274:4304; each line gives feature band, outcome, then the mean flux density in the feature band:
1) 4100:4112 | 0.16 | 5.67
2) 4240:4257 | -0.06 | 7.13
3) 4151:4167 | -0.09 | 7.25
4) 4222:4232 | 0.00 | 6.75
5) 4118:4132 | 0.10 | 6.06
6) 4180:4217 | -0.03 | 6.88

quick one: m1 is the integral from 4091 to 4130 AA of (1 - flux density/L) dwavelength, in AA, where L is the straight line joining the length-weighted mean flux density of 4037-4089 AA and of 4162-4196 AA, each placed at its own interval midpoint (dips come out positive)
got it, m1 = 4.2 AA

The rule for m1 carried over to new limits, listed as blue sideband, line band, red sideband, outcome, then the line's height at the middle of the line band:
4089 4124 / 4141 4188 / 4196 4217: -3.34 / 6.47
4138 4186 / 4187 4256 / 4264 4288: 0.81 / 6.91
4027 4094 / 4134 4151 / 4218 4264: 0.73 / 6.68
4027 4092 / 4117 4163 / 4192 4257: 1.32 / 6.67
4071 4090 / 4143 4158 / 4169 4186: 0.54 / 6.76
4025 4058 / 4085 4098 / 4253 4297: 0.79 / 6.65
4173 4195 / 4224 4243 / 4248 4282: 1.02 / 6.89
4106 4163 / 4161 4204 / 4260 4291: -3.40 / 6.59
